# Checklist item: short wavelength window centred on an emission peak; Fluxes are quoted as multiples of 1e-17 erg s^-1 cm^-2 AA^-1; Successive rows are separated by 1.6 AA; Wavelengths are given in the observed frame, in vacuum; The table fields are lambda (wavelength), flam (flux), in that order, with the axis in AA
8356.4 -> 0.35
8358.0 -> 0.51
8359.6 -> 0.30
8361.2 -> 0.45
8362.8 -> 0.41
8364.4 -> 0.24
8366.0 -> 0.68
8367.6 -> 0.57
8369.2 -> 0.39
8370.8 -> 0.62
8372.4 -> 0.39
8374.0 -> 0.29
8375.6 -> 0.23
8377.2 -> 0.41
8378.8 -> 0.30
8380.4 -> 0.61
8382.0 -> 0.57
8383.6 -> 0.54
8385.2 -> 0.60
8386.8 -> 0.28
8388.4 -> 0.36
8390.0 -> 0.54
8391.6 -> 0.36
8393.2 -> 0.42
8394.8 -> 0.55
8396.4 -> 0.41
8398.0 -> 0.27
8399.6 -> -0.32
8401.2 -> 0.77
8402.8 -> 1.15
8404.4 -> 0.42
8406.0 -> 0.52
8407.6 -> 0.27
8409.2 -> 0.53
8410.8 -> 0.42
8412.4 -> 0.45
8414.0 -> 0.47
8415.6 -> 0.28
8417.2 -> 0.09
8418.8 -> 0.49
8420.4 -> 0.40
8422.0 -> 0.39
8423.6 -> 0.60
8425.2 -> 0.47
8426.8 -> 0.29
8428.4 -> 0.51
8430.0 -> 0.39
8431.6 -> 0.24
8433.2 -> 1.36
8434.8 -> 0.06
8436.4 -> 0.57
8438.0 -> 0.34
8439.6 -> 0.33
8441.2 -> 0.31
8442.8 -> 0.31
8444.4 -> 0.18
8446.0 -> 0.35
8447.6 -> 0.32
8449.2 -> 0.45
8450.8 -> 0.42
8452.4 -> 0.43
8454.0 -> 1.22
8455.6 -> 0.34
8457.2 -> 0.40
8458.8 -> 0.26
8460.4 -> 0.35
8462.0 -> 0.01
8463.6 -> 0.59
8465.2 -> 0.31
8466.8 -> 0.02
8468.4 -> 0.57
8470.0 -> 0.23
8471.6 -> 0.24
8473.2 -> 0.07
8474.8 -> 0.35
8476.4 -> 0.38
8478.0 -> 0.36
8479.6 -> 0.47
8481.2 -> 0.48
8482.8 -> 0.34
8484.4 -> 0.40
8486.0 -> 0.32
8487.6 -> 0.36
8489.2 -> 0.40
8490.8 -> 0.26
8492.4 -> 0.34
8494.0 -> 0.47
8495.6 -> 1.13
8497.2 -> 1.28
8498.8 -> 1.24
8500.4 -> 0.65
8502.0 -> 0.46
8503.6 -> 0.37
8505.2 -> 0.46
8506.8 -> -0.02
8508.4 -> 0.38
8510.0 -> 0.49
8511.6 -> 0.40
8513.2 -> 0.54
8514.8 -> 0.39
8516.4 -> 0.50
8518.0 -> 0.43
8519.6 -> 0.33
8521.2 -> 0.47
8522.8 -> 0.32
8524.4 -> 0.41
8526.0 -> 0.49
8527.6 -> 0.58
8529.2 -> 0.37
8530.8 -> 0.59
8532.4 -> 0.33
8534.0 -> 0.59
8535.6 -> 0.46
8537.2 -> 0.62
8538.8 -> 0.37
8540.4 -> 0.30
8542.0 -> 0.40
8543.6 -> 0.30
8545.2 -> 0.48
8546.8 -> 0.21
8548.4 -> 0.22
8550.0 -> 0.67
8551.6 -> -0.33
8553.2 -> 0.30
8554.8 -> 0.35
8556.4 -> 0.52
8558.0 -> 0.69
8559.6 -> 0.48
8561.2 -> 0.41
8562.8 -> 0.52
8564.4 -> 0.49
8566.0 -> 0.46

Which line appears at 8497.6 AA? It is Hgamma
